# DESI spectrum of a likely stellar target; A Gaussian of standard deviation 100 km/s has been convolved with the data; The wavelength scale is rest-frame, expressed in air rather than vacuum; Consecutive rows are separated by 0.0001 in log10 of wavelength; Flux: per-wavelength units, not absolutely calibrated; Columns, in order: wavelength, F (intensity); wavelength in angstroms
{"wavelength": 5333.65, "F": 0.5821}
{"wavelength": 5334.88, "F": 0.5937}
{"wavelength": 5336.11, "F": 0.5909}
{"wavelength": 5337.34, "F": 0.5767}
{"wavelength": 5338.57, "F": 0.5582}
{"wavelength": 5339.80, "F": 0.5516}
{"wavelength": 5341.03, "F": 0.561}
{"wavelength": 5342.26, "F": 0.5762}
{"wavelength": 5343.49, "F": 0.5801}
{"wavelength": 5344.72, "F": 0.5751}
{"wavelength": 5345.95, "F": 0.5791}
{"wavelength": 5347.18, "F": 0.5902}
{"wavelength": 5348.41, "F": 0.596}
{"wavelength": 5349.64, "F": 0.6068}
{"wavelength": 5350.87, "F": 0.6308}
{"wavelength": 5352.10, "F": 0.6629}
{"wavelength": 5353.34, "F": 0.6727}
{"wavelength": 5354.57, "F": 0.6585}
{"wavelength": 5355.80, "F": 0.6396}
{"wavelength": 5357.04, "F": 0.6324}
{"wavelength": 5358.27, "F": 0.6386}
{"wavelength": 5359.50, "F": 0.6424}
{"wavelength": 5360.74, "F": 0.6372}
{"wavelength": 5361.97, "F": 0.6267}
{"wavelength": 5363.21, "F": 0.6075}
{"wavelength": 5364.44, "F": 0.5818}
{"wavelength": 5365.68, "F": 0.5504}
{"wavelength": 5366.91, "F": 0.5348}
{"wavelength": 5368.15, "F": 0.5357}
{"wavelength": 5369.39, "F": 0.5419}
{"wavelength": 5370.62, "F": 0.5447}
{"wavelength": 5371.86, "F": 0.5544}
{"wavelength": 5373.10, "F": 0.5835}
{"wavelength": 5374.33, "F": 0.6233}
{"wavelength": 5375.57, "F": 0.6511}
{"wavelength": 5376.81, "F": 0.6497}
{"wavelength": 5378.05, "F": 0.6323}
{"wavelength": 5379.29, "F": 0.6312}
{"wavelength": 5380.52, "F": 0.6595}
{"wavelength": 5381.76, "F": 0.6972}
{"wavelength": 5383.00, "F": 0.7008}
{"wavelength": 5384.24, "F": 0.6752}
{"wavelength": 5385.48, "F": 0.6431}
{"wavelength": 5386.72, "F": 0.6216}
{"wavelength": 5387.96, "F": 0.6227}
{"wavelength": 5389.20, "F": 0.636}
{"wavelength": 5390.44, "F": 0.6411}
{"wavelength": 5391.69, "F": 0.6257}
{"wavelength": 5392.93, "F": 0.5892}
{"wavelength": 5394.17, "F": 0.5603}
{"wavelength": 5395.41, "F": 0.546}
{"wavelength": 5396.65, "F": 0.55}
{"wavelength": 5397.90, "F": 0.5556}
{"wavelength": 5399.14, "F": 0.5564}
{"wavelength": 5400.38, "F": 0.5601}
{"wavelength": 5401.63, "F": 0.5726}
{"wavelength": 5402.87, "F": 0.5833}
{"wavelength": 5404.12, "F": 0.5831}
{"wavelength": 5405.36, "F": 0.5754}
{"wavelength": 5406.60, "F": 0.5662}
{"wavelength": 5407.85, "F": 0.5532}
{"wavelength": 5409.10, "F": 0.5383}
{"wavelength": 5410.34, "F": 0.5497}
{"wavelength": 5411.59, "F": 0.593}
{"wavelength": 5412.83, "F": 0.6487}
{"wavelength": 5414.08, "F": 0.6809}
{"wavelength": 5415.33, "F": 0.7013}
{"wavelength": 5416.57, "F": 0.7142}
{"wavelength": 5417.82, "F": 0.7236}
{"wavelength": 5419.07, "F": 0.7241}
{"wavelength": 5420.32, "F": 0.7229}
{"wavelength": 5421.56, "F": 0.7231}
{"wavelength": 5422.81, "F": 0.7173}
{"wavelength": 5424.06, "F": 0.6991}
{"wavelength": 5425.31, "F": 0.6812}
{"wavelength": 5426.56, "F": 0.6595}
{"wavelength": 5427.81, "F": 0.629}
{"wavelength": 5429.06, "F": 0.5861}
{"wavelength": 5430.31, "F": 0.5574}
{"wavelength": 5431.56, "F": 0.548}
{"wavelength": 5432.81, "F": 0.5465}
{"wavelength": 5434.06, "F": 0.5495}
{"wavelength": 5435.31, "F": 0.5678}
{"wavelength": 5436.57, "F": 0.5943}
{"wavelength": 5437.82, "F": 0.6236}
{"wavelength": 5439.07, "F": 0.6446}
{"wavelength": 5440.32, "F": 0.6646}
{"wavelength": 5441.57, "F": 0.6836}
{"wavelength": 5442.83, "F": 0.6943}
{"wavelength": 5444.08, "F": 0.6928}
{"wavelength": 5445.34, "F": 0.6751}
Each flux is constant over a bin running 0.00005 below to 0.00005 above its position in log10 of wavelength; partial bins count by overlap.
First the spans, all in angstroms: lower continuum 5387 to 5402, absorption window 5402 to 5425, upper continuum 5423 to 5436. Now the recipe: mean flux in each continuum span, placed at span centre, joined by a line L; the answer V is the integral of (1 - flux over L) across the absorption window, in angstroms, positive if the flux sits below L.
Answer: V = -1.8 angstroms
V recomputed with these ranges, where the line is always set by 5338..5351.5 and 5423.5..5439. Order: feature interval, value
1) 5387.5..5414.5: 0.5 angstroms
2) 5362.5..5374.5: 0.5 angstroms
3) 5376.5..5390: -1.3 angstroms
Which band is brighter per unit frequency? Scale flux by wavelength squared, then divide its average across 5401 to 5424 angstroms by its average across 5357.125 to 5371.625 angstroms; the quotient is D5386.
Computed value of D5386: 1.11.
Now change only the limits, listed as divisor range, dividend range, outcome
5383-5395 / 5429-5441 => 0.96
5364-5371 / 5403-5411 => 1.04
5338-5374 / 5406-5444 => 1.10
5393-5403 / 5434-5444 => 1.15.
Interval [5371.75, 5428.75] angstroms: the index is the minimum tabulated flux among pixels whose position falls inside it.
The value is 0.5383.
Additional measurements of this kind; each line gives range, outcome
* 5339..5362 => 0.5516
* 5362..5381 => 0.5348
